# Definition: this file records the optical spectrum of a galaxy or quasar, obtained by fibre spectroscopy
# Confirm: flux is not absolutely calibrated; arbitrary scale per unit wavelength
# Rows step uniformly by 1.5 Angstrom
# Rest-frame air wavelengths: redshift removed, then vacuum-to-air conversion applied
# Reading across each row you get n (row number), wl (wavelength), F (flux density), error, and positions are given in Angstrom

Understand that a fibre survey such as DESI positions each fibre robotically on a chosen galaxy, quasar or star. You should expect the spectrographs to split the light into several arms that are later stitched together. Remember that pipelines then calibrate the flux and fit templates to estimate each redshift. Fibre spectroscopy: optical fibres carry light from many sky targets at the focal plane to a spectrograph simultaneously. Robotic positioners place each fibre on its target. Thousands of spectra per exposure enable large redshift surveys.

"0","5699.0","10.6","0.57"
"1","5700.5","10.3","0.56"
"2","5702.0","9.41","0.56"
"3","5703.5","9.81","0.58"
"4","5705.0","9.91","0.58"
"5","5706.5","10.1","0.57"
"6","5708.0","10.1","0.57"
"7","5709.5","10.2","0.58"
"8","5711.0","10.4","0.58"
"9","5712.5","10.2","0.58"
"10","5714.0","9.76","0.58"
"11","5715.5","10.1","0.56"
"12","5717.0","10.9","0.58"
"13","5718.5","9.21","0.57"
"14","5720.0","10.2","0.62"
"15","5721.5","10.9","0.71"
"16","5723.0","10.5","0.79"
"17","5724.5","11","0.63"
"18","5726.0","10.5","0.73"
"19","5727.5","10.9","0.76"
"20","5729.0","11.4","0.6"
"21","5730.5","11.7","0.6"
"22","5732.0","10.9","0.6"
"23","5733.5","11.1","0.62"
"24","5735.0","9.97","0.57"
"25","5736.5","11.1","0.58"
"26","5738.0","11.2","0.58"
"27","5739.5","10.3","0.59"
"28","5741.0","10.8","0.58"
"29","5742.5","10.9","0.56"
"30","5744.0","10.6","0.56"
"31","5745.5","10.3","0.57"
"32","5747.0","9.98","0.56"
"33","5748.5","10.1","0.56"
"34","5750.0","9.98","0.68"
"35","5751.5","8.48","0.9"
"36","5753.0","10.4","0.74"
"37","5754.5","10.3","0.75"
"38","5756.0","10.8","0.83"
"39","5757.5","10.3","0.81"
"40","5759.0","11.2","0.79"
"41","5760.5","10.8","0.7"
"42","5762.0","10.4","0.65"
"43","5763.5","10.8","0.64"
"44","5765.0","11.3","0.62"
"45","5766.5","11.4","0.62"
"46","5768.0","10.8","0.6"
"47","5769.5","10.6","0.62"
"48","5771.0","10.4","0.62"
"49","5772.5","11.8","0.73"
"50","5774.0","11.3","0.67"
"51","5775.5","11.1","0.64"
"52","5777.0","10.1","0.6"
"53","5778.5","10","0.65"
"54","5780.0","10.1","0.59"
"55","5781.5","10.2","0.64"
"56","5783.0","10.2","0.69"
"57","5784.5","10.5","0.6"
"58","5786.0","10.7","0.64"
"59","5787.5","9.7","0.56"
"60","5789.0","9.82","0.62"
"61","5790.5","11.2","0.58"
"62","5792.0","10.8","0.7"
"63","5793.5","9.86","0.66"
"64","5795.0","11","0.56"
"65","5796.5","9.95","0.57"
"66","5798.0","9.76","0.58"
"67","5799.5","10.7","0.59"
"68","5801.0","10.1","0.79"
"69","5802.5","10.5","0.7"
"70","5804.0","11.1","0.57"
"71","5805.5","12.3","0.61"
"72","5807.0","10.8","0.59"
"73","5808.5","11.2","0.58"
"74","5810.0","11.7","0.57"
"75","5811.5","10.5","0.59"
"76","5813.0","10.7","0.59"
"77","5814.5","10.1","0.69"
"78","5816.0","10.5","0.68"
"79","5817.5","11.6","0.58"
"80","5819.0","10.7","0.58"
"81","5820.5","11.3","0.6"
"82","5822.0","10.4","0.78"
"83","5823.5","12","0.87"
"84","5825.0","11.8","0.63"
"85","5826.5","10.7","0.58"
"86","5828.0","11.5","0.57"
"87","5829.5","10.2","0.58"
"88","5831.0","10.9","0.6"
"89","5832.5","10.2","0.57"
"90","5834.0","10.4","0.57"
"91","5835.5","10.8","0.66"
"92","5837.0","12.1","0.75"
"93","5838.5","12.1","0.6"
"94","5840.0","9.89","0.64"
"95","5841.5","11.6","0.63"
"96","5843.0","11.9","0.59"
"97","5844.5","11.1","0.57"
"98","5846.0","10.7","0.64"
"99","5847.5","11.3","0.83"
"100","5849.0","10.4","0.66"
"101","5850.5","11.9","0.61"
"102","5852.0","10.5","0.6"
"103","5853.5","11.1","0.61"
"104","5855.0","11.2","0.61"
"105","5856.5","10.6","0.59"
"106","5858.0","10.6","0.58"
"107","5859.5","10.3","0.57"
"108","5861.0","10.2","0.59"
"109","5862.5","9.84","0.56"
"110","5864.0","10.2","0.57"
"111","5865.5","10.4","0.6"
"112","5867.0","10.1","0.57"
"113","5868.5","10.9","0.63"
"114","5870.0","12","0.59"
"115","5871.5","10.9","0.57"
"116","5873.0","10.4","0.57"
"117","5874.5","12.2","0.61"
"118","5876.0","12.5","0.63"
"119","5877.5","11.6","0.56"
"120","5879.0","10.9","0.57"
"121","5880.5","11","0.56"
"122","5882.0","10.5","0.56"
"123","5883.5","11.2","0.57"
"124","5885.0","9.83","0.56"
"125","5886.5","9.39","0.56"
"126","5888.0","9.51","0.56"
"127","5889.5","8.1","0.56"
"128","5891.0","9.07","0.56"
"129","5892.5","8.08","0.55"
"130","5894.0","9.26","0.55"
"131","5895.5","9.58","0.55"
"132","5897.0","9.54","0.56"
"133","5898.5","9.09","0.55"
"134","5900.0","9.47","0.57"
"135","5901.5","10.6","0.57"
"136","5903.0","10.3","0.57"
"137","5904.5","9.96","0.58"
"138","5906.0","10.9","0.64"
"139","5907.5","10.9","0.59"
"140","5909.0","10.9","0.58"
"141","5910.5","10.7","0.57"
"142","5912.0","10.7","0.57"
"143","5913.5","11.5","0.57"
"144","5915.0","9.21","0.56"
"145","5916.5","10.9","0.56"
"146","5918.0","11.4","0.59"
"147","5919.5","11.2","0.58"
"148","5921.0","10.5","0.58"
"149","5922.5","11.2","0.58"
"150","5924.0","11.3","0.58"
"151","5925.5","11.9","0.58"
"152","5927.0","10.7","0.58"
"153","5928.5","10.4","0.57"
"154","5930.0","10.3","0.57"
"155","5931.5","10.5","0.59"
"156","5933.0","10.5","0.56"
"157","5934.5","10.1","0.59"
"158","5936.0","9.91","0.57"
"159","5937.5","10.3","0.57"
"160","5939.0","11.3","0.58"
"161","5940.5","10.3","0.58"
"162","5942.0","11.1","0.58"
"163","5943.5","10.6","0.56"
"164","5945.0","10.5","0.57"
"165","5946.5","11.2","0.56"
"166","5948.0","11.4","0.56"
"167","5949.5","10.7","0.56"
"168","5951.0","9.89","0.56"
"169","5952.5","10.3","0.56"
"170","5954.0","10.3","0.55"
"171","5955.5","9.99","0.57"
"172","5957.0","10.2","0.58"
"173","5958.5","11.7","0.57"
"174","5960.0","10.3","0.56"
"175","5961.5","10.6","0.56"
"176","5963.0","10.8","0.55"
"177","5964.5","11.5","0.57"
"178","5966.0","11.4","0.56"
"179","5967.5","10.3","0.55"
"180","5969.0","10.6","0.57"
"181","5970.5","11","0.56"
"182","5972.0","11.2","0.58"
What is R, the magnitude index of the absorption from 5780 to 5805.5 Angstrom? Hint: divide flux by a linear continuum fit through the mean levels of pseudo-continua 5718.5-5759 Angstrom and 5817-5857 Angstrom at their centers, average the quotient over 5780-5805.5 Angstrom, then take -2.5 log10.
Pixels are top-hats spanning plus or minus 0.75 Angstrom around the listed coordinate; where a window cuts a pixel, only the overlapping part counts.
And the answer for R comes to 0.04 mag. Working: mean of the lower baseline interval 10.5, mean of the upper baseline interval 11.1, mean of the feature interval 10.4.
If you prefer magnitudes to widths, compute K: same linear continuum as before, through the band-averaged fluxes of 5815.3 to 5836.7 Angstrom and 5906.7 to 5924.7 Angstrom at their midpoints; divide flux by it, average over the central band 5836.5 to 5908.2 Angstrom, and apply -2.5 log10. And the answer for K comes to 0.04 mag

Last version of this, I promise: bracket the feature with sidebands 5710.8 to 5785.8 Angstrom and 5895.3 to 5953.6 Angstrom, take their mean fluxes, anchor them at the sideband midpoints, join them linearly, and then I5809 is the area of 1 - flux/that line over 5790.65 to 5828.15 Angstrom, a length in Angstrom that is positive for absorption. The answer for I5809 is -1.0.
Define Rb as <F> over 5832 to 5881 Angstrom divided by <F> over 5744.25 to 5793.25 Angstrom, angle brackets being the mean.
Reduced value 1.05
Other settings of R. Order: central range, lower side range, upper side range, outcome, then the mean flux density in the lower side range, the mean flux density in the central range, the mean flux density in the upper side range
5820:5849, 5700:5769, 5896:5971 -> -0.05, 10.5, 11.1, 10.6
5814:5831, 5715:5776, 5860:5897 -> -0.05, 10.7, 11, 10.3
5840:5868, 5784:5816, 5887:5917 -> -0.05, 10.6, 10.8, 9.9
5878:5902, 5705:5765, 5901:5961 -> 0.10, 10.5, 9.71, 10.7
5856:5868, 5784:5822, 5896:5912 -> 0.01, 10.7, 10.3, 10.2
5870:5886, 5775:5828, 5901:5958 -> -0.05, 10.7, 11.1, 10.7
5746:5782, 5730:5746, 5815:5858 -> 0.03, 10.8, 10.5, 11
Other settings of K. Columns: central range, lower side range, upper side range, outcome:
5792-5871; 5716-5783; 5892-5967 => -0.028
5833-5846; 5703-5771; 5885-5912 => -0.118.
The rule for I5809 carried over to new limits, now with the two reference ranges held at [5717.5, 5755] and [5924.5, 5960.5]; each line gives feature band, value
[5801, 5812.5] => -0.6 Angstrom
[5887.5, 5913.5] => 1.8 Angstrom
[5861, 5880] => -0.7 Angstrom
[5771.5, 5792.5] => 0.0 Angstrom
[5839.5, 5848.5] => -0.5 Angstrom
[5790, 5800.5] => 0.1 Angstrom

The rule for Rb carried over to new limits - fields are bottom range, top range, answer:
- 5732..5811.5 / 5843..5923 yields 0.99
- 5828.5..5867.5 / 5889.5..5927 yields 0.95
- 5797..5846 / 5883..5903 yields 0.86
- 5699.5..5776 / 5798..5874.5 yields 1.04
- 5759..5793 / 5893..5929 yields 0.99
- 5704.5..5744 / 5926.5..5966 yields 1.01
